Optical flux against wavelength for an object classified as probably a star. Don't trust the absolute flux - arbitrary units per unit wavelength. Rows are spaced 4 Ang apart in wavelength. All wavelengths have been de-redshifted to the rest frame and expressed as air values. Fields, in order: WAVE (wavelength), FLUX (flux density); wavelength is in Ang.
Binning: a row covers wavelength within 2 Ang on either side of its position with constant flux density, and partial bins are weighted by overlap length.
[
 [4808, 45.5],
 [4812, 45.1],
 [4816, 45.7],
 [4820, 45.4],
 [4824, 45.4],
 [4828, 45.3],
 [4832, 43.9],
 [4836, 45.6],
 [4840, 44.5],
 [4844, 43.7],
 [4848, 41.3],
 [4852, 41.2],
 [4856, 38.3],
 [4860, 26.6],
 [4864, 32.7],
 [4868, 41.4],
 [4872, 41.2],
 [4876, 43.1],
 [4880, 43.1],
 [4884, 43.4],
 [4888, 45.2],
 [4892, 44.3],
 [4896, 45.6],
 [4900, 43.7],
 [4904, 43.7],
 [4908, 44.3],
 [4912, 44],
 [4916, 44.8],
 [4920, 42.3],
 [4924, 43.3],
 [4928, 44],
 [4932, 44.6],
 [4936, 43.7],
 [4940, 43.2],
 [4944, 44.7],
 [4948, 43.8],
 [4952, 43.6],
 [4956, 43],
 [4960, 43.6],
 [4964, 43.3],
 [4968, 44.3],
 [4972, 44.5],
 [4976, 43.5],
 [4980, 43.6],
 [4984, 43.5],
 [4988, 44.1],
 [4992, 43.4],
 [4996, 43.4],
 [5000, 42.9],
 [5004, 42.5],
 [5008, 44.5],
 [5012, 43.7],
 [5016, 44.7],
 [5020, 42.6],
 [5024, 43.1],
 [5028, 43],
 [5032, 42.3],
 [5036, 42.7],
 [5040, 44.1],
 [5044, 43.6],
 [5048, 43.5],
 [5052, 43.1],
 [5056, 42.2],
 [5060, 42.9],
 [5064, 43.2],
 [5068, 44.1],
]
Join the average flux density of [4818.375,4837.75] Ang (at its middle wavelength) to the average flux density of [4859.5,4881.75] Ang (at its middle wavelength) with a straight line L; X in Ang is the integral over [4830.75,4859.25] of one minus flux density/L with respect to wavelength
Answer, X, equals 0.48 Ang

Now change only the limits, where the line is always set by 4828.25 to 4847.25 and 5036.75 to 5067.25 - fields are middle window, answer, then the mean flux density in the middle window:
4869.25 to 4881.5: 0.48 Ang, 42.4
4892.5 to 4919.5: -0.17 Ang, 44.2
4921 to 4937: 0.01 Ang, 43.8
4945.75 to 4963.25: 0.09 Ang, 43.5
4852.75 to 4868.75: 3.42 Ang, 34.7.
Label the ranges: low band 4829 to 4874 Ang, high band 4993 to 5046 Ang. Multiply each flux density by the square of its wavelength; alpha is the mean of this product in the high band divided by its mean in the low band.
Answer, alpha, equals 1.2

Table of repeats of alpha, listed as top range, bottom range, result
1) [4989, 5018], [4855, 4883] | 1.20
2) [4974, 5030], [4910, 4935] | 1.02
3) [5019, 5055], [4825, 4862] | 1.13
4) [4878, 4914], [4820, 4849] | 1.02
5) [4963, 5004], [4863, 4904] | 1.06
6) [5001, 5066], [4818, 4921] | 1.09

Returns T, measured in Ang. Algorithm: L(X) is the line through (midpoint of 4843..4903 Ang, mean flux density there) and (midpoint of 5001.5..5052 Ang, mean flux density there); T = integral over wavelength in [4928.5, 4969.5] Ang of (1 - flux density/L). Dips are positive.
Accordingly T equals -1.6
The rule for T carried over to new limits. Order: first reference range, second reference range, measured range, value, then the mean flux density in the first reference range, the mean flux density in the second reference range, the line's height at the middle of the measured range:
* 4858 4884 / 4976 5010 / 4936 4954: -1.0 Ang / 38.4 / 43.5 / 41.5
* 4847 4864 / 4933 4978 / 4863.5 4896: -3.8 Ang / 36.1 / 43.8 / 38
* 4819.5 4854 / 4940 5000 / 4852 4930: 3.6 Ang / 44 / 43.7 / 43.9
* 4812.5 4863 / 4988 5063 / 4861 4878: 1.4 Ang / 42.1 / 43.3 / 42.3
